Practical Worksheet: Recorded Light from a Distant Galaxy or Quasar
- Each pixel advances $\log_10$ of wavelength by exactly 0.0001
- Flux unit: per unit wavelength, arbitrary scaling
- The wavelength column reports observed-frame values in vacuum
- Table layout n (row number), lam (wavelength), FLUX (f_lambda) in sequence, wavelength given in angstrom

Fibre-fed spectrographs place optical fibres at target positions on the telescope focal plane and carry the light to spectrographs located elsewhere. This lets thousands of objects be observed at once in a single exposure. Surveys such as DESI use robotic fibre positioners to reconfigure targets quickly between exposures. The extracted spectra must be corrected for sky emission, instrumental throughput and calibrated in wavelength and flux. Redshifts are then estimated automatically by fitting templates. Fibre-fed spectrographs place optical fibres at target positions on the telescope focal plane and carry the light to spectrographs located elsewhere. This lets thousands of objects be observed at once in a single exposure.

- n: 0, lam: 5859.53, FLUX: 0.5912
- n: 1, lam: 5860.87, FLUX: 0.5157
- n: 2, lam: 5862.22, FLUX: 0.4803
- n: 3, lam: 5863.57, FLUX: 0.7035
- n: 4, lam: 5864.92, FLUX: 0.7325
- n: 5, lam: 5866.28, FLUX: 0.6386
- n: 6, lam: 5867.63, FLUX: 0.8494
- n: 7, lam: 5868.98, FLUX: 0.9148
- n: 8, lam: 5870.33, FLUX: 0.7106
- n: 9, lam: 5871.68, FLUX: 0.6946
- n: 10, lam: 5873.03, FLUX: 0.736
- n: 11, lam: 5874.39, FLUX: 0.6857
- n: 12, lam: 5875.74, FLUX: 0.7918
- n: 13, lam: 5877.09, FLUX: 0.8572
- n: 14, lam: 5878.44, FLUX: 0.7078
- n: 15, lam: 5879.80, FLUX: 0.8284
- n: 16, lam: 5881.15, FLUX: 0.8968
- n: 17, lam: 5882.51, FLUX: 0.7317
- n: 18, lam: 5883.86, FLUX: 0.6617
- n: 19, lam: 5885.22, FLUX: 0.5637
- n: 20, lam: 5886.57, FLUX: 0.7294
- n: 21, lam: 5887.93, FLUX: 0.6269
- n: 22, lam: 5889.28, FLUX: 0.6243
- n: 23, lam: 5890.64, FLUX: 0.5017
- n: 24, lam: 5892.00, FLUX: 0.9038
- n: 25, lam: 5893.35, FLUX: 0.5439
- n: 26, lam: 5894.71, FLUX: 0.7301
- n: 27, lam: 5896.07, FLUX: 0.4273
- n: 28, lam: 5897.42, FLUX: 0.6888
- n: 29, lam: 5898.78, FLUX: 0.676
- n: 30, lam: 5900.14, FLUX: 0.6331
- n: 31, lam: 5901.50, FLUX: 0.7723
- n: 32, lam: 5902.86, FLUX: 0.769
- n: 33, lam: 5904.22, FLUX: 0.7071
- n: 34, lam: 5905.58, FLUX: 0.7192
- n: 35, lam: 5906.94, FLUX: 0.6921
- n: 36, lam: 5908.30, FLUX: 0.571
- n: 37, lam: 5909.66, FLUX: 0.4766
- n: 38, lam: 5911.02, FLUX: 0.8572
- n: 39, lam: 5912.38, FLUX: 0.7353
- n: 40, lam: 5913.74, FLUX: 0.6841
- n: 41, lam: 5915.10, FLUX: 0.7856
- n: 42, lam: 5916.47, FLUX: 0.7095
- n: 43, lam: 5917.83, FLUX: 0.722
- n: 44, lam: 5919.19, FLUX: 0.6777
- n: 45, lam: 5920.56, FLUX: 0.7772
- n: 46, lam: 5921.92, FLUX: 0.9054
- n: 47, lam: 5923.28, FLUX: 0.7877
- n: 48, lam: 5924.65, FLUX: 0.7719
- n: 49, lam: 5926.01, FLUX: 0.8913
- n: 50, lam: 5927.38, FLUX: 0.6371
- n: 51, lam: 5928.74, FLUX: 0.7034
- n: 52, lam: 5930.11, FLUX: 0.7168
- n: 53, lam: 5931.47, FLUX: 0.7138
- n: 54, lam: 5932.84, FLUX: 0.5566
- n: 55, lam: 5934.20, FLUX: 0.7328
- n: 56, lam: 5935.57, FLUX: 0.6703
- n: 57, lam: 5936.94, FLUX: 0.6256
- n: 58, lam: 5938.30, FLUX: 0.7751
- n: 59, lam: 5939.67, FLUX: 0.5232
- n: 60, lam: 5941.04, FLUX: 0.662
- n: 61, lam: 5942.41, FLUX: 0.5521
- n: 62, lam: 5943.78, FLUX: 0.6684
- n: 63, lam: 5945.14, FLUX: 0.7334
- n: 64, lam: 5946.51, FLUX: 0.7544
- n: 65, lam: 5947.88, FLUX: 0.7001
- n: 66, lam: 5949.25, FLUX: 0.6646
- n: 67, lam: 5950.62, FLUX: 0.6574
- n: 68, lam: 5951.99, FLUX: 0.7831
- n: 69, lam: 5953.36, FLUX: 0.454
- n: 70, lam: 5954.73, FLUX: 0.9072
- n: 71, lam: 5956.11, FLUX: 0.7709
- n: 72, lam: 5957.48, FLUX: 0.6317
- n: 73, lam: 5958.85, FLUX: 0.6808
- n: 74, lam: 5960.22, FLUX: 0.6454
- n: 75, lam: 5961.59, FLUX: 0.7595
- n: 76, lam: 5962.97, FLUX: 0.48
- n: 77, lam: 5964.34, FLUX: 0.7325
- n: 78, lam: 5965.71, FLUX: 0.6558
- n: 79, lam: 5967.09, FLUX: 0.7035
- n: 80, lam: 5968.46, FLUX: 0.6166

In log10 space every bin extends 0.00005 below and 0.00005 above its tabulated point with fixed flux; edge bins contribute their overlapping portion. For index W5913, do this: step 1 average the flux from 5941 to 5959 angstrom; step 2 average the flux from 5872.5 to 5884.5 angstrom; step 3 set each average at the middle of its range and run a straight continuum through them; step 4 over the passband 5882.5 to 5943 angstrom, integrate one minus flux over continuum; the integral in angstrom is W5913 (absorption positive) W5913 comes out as 3.45 angstrom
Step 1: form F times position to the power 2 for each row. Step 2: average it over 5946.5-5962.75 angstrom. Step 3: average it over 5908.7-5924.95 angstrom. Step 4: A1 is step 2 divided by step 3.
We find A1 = 0.95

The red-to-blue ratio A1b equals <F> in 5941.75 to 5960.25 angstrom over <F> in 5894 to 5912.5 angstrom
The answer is 1.0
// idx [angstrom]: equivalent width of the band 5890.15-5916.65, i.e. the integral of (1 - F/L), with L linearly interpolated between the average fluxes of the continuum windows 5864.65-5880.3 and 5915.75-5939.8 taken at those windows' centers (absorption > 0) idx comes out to 2.1 angstrom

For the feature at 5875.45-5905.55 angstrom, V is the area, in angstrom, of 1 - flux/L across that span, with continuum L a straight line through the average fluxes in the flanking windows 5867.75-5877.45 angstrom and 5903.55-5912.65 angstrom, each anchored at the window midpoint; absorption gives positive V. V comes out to 1.1 angstrom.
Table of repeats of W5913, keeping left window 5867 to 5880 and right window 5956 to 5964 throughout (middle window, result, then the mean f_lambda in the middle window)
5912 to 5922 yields -0.35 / 0.74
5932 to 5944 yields 0.81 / 0.64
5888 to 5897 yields 1.51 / 0.625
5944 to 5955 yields -0.43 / 0.698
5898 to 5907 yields 0.30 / 0.71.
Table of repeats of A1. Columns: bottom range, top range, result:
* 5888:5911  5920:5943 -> 1.09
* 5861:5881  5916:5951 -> 0.98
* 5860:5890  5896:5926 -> 1.02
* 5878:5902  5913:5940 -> 1.07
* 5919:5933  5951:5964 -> 0.92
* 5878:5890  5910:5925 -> 1.08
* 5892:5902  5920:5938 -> 1.13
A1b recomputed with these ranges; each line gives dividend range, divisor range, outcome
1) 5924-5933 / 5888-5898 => 1.14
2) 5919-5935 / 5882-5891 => 1.16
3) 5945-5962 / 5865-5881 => 0.91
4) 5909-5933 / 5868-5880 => 0.95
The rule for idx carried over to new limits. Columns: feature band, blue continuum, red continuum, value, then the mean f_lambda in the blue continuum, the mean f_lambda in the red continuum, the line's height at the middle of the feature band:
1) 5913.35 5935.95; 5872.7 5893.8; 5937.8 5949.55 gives -1.7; 0.713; 0.669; 0.683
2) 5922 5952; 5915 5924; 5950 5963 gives 1.3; 0.765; 0.687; 0.728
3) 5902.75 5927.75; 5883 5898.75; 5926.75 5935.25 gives -2.6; 0.64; 0.677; 0.662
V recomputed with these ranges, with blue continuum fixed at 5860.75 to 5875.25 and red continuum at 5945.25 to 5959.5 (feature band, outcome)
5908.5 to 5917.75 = 0.01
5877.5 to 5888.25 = -0.32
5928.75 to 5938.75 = 0.26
